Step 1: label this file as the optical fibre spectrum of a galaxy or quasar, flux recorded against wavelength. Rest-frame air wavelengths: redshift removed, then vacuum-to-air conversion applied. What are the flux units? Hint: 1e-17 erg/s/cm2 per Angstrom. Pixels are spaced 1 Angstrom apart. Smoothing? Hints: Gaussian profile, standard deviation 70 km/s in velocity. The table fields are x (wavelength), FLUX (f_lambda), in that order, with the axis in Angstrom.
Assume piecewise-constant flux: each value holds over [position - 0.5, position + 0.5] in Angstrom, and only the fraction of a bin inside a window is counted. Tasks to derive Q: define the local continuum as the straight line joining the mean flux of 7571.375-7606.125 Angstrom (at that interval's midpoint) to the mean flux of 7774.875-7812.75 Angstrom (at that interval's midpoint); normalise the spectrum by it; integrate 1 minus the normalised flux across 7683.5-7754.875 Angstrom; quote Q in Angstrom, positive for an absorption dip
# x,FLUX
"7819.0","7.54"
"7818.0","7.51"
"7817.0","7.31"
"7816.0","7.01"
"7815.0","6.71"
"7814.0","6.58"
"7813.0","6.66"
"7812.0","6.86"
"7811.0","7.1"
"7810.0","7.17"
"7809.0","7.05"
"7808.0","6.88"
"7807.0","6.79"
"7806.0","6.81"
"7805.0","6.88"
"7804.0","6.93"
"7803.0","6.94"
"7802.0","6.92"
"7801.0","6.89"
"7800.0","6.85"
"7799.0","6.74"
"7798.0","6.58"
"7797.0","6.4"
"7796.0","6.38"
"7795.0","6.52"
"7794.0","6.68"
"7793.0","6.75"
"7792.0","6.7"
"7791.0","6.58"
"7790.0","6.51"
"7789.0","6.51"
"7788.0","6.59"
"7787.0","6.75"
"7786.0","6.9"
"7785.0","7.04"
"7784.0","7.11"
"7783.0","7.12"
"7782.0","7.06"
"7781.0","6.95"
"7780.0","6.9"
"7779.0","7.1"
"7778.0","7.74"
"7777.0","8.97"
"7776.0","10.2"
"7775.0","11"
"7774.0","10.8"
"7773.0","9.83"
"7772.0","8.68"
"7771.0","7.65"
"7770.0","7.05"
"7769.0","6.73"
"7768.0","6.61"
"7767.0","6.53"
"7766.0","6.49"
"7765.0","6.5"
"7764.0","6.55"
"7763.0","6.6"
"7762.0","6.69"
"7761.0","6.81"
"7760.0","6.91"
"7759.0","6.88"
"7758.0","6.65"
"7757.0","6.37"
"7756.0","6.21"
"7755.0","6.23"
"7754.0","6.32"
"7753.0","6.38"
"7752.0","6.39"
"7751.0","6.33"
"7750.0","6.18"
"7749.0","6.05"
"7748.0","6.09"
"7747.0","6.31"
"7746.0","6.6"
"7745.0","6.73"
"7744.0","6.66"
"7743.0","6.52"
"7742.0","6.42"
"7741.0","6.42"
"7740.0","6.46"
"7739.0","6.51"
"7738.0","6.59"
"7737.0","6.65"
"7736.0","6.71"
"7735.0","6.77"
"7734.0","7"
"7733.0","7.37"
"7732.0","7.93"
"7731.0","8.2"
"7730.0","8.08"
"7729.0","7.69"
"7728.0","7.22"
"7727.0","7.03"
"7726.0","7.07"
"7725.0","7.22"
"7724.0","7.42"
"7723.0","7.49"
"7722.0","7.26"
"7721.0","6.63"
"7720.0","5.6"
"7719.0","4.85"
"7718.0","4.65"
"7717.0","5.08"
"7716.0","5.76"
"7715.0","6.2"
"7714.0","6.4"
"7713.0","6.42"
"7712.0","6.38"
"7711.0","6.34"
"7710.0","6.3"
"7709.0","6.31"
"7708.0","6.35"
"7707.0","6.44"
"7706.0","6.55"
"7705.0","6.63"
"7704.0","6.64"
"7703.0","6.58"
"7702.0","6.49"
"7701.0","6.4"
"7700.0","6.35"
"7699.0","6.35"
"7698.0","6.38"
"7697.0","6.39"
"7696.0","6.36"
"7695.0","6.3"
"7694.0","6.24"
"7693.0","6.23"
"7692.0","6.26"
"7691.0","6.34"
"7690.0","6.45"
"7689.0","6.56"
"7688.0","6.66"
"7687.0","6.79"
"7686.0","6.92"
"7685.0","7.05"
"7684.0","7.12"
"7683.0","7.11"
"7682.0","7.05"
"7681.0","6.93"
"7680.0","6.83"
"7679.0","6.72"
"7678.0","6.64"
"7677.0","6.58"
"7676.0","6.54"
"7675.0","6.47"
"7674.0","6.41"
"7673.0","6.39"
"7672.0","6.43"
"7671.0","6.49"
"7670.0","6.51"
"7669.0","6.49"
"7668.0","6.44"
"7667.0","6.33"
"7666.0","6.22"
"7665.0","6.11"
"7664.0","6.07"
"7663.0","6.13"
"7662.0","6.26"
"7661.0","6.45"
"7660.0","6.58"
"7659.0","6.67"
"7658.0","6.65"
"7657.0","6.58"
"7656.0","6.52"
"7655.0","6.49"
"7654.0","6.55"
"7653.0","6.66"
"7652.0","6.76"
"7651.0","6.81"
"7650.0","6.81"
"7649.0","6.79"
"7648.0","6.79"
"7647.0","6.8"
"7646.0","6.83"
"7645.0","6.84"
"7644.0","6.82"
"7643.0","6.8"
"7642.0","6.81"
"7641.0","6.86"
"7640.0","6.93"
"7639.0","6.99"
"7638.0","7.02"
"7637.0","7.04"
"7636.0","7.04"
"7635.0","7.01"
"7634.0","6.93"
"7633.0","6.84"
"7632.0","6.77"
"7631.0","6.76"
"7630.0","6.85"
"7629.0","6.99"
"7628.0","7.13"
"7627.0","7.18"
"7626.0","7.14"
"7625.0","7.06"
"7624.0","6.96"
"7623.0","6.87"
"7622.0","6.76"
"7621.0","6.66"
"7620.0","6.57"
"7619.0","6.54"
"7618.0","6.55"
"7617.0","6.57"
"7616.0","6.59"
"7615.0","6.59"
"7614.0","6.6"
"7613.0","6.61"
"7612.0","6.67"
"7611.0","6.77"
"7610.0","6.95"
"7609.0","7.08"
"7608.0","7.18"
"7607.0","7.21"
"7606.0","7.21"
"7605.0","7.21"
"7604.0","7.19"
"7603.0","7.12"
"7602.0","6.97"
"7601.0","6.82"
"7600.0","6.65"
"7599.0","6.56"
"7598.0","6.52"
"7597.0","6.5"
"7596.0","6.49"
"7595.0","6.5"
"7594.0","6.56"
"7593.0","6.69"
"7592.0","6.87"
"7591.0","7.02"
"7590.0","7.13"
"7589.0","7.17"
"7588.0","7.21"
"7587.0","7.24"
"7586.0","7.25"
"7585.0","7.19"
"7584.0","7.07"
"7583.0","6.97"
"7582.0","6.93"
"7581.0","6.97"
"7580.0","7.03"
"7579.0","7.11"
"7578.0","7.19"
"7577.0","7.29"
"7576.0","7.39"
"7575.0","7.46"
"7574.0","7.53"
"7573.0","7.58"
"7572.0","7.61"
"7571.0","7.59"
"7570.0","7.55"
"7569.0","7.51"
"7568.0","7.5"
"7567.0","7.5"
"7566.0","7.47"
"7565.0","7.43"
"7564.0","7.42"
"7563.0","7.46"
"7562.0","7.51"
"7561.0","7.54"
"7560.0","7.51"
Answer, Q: 5.0 Angstrom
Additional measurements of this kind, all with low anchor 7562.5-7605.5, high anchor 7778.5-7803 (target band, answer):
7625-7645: 0.3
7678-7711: 1.8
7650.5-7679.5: 2.1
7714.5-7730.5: 0.7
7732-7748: 0.4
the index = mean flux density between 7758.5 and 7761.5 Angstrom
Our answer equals 6.87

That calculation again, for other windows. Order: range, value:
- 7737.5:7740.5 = 6.52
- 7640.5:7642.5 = 6.83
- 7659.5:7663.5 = 6.36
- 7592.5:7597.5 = 6.55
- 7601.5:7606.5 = 7.14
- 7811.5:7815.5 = 6.7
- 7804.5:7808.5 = 6.84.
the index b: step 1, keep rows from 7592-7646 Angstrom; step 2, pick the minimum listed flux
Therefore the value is 6.49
